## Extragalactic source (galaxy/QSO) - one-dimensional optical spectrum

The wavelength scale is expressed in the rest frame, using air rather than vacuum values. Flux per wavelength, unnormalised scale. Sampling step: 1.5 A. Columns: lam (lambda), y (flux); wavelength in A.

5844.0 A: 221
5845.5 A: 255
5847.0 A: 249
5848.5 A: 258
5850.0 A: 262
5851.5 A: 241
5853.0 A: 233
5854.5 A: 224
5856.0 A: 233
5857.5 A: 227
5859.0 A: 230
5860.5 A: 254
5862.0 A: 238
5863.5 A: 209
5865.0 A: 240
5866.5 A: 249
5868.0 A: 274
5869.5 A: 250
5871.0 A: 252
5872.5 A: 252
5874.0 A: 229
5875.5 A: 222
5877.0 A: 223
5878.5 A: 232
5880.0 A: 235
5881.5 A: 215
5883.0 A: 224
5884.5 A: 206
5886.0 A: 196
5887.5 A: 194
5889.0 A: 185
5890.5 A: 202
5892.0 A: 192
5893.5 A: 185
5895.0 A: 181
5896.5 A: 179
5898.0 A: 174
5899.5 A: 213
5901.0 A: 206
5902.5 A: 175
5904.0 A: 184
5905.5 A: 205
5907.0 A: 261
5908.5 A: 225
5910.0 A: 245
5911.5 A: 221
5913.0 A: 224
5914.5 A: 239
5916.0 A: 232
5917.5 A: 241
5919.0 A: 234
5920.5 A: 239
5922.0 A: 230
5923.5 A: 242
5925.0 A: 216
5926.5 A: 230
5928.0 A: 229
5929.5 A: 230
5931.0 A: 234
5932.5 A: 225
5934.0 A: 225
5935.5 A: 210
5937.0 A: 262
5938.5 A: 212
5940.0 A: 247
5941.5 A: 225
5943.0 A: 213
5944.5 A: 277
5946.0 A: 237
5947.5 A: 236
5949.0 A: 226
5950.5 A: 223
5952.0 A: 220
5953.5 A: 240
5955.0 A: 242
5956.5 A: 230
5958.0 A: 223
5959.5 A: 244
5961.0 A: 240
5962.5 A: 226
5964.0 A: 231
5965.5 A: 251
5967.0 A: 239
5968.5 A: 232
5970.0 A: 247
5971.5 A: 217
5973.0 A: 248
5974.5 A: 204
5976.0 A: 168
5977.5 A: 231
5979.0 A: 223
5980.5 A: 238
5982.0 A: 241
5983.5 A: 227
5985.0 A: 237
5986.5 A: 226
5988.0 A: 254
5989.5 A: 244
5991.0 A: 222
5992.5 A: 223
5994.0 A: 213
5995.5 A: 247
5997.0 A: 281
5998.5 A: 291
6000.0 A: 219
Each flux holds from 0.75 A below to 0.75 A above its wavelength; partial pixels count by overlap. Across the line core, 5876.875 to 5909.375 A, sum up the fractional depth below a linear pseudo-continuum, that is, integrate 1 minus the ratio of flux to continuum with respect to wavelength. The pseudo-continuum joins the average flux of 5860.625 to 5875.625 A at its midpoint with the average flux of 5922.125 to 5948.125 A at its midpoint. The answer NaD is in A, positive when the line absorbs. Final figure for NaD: 4.8 A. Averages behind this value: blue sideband 243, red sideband 232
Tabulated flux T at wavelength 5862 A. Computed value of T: 238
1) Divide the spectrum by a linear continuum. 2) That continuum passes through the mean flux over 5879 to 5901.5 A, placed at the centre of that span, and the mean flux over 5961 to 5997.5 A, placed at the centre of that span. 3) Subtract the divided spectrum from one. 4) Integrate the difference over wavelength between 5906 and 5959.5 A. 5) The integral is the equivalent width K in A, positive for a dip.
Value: -4.5 A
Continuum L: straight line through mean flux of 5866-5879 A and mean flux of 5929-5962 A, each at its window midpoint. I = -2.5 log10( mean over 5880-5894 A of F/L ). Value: 0.19 mag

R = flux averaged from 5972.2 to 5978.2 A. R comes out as 213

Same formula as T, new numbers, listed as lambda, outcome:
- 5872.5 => 252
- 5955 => 242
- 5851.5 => 241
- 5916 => 232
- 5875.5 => 222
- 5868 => 274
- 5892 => 192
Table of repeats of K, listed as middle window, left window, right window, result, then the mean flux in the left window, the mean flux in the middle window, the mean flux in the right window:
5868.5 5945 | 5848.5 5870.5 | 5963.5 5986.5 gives 4.8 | 241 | 221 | 229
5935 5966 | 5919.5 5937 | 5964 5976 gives -0.6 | 230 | 234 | 230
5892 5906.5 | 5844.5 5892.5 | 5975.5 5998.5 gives 2.6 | 231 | 190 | 234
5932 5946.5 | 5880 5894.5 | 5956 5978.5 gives -0.9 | 201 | 233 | 229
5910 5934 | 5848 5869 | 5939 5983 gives 0.4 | 241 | 231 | 232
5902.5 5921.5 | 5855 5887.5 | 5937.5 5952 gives 0.4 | 232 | 227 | 233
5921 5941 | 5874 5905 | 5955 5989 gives -1.3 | 202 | 230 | 231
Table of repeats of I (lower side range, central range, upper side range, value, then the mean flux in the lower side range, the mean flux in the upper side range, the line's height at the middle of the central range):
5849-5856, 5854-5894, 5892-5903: -0.05 mag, 240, 188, 215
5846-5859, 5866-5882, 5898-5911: -0.05 mag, 241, 212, 229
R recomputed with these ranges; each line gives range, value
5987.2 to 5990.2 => 249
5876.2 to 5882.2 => 226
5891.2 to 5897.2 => 184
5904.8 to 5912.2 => 232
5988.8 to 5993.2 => 230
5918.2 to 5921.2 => 237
